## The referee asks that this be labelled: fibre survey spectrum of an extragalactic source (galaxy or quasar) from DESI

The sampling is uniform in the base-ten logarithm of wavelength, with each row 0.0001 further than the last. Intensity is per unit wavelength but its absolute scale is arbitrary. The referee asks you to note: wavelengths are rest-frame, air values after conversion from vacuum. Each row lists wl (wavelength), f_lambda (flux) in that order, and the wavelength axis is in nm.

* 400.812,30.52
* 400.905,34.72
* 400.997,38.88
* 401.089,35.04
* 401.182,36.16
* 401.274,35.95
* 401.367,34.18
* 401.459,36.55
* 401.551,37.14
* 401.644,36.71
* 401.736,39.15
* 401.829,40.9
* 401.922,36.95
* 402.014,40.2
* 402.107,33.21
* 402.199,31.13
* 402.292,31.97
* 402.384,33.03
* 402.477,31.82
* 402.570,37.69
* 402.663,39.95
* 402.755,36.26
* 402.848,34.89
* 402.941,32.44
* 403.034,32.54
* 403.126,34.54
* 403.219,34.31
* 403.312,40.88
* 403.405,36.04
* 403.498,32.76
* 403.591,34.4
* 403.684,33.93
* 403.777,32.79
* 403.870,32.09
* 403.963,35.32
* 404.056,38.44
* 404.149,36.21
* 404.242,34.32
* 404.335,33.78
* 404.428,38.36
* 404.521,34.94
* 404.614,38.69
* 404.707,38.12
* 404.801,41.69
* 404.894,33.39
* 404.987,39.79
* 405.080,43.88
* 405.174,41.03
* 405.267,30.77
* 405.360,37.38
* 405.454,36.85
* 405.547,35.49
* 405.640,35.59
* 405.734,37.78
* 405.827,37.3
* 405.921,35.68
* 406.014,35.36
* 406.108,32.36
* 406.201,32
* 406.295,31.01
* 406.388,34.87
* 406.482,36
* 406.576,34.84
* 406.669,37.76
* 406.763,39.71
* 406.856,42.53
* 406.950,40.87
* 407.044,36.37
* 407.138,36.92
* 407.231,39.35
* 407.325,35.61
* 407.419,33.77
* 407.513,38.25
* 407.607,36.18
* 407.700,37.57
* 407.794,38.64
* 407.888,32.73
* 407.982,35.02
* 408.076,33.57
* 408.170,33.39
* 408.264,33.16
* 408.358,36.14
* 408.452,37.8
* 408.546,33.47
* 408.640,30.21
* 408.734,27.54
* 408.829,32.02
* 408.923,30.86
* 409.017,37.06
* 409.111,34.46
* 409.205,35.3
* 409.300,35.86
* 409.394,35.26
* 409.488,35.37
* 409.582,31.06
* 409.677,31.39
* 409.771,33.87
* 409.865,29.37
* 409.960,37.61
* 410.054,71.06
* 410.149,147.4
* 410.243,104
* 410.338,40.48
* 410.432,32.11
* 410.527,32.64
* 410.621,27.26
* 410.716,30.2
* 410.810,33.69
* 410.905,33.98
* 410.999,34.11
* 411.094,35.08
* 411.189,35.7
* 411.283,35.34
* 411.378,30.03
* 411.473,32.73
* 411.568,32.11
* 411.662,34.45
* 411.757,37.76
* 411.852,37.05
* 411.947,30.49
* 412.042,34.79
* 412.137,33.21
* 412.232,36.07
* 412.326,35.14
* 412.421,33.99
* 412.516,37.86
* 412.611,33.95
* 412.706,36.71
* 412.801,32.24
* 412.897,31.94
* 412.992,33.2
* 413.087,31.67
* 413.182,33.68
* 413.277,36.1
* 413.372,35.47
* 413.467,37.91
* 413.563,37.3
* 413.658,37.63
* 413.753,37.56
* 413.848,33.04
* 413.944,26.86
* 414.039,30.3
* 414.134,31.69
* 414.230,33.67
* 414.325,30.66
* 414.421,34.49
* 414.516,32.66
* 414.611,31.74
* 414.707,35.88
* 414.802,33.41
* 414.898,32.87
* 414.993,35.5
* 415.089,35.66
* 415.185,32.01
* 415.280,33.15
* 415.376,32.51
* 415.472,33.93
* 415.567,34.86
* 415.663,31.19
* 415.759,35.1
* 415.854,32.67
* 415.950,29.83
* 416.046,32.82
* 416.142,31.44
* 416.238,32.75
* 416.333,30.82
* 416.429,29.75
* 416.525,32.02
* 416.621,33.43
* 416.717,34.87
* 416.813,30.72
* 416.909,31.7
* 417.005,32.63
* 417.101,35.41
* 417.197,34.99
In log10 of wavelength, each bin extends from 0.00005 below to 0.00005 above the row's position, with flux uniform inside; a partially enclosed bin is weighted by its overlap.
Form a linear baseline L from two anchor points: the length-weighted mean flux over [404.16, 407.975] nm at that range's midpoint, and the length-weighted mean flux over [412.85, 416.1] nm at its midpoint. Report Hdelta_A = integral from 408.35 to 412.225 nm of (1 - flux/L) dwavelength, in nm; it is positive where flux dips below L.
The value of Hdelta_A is -0.44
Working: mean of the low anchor 36.7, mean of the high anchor 33.5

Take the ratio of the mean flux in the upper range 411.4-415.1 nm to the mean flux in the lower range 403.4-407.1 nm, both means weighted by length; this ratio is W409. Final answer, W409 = 0.94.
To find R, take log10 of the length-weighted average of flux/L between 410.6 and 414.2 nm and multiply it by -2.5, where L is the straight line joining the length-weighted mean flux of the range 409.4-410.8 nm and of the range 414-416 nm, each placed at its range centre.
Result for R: 0.198 mag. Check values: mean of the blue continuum 48.1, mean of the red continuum 33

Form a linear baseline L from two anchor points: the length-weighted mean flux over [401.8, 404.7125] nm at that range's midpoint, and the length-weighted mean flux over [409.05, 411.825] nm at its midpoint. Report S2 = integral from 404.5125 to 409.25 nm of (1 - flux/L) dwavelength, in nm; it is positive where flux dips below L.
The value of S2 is 0.294 nm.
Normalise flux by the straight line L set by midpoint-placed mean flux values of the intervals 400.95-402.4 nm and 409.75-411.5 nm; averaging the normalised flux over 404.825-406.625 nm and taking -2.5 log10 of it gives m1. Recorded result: 0.124 mag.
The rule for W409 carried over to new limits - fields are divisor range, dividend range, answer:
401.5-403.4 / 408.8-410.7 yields 1.25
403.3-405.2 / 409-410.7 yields 1.26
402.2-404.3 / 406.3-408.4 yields 1.05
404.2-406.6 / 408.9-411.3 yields 1.17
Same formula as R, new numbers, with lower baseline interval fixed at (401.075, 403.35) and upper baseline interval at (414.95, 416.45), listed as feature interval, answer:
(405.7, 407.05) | -0.04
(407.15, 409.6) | -0.01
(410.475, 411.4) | 0.03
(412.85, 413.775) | -0.06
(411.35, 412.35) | -0.01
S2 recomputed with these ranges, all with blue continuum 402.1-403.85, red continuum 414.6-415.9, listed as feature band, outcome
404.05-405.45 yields -0.123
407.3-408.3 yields -0.033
